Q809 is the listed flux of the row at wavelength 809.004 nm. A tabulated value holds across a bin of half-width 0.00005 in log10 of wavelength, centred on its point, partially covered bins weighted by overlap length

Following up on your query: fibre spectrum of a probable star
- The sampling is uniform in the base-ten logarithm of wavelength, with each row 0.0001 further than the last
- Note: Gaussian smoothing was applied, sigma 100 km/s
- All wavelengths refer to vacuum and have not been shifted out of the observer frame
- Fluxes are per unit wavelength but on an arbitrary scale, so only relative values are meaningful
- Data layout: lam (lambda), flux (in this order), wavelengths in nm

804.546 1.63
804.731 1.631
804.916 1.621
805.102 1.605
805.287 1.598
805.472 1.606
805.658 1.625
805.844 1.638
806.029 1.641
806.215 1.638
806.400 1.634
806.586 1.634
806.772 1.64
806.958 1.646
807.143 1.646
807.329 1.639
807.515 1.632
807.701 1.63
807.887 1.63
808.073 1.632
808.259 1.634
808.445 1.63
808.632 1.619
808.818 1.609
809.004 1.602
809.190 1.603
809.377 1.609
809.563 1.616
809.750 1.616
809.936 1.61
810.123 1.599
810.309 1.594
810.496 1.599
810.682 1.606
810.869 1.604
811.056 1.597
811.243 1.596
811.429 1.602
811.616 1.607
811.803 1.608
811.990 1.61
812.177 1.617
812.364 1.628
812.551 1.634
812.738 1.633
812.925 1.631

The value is 1.602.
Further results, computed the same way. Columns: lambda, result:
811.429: 1.602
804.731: 1.631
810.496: 1.599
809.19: 1.603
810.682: 1.606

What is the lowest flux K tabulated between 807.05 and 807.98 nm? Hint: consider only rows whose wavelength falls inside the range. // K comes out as 1.63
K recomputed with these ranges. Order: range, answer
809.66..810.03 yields 1.61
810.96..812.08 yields 1.596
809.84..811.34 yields 1.594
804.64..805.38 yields 1.598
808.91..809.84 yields 1.602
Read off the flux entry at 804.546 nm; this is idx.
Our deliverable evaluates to 1.63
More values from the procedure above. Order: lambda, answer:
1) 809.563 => 1.616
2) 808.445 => 1.63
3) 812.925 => 1.631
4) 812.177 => 1.617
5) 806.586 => 1.634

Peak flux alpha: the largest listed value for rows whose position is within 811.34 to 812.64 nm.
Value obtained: 1.634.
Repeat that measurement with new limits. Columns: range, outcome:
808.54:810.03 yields 1.619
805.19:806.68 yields 1.641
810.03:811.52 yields 1.606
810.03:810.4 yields 1.599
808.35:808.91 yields 1.63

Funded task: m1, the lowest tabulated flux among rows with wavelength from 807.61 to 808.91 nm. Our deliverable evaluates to 1.609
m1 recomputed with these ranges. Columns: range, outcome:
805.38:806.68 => 1.606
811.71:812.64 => 1.608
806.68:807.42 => 1.639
